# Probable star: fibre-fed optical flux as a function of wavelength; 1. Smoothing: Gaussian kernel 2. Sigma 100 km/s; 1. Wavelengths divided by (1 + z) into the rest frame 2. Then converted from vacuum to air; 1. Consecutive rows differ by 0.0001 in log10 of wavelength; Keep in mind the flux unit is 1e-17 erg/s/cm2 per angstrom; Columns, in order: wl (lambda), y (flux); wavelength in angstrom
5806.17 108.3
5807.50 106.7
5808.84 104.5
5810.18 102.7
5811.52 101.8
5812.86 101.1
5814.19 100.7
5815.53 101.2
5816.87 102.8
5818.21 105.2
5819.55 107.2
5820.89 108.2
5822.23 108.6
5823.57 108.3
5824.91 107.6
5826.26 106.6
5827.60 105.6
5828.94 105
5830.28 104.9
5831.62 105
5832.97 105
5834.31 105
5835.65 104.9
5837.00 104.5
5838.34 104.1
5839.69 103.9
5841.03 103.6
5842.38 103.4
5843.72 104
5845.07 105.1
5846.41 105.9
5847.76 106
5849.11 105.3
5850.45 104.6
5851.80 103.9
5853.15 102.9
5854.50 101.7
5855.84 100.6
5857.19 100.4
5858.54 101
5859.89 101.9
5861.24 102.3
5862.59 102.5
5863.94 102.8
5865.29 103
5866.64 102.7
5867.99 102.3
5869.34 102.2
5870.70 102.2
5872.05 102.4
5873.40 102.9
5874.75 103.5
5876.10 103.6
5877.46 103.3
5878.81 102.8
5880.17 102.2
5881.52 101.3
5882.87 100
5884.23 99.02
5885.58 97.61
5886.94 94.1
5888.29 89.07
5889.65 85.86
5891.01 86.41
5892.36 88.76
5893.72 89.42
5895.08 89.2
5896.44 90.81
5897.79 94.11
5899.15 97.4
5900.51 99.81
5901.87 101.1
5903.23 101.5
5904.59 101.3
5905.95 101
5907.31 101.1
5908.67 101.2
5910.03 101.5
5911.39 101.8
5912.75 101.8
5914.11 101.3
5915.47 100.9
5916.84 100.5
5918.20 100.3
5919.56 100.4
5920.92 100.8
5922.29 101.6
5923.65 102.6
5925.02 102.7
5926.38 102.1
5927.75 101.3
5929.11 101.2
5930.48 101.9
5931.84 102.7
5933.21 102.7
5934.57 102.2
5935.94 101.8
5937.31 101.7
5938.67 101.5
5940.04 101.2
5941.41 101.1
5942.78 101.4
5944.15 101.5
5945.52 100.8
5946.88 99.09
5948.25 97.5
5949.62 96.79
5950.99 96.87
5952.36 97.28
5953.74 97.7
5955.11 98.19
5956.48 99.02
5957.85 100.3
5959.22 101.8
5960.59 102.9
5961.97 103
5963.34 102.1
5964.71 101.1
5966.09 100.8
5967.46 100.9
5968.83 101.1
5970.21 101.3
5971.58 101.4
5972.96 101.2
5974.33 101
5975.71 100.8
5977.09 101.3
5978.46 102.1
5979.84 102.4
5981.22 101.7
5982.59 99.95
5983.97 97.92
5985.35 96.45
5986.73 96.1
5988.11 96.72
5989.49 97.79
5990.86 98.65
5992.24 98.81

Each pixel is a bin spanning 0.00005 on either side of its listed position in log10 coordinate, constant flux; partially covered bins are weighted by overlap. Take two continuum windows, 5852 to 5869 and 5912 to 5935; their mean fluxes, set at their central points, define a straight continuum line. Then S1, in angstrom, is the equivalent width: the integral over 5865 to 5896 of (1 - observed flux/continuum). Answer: 1.2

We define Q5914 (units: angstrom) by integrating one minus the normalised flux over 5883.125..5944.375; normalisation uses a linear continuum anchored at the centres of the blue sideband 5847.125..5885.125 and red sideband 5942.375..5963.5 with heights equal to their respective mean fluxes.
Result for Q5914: 1.24 angstrom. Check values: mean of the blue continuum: 102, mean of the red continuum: 99.7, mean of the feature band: 98.9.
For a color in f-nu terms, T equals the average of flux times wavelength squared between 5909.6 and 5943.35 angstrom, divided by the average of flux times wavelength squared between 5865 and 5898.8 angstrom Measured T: 1.1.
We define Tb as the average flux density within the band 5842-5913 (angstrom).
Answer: 100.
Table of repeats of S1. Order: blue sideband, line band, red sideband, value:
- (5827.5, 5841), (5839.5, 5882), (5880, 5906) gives -1.09 angstrom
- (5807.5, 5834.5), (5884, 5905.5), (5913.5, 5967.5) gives 1.74 angstrom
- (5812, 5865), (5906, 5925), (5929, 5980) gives 0.12 angstrom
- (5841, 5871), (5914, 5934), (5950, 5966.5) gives -0.11 angstrom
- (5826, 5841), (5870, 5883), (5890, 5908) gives -0.51 angstrom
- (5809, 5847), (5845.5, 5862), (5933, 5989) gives 0.13 angstrom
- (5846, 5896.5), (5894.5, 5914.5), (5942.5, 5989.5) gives 0.16 angstrom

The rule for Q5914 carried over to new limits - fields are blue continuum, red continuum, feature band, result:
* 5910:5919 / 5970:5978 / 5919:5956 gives 0.2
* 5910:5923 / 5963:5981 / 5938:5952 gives 0.2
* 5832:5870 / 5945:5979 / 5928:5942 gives -0.1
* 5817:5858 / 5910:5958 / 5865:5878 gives 0.1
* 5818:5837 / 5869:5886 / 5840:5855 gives 0.0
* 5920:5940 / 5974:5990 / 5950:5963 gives 0.1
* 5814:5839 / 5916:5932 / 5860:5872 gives 0.2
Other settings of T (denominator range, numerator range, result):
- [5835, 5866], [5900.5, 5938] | 1.00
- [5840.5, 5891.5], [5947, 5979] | 1.02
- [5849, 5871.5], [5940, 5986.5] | 1.01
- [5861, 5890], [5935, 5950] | 1.02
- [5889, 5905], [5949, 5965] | 1.09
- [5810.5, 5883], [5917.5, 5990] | 1.01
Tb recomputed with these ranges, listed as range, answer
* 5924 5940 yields 102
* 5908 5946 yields 102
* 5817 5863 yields 105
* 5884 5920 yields 96.9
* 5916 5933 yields 101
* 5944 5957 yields 98.3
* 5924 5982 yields 101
